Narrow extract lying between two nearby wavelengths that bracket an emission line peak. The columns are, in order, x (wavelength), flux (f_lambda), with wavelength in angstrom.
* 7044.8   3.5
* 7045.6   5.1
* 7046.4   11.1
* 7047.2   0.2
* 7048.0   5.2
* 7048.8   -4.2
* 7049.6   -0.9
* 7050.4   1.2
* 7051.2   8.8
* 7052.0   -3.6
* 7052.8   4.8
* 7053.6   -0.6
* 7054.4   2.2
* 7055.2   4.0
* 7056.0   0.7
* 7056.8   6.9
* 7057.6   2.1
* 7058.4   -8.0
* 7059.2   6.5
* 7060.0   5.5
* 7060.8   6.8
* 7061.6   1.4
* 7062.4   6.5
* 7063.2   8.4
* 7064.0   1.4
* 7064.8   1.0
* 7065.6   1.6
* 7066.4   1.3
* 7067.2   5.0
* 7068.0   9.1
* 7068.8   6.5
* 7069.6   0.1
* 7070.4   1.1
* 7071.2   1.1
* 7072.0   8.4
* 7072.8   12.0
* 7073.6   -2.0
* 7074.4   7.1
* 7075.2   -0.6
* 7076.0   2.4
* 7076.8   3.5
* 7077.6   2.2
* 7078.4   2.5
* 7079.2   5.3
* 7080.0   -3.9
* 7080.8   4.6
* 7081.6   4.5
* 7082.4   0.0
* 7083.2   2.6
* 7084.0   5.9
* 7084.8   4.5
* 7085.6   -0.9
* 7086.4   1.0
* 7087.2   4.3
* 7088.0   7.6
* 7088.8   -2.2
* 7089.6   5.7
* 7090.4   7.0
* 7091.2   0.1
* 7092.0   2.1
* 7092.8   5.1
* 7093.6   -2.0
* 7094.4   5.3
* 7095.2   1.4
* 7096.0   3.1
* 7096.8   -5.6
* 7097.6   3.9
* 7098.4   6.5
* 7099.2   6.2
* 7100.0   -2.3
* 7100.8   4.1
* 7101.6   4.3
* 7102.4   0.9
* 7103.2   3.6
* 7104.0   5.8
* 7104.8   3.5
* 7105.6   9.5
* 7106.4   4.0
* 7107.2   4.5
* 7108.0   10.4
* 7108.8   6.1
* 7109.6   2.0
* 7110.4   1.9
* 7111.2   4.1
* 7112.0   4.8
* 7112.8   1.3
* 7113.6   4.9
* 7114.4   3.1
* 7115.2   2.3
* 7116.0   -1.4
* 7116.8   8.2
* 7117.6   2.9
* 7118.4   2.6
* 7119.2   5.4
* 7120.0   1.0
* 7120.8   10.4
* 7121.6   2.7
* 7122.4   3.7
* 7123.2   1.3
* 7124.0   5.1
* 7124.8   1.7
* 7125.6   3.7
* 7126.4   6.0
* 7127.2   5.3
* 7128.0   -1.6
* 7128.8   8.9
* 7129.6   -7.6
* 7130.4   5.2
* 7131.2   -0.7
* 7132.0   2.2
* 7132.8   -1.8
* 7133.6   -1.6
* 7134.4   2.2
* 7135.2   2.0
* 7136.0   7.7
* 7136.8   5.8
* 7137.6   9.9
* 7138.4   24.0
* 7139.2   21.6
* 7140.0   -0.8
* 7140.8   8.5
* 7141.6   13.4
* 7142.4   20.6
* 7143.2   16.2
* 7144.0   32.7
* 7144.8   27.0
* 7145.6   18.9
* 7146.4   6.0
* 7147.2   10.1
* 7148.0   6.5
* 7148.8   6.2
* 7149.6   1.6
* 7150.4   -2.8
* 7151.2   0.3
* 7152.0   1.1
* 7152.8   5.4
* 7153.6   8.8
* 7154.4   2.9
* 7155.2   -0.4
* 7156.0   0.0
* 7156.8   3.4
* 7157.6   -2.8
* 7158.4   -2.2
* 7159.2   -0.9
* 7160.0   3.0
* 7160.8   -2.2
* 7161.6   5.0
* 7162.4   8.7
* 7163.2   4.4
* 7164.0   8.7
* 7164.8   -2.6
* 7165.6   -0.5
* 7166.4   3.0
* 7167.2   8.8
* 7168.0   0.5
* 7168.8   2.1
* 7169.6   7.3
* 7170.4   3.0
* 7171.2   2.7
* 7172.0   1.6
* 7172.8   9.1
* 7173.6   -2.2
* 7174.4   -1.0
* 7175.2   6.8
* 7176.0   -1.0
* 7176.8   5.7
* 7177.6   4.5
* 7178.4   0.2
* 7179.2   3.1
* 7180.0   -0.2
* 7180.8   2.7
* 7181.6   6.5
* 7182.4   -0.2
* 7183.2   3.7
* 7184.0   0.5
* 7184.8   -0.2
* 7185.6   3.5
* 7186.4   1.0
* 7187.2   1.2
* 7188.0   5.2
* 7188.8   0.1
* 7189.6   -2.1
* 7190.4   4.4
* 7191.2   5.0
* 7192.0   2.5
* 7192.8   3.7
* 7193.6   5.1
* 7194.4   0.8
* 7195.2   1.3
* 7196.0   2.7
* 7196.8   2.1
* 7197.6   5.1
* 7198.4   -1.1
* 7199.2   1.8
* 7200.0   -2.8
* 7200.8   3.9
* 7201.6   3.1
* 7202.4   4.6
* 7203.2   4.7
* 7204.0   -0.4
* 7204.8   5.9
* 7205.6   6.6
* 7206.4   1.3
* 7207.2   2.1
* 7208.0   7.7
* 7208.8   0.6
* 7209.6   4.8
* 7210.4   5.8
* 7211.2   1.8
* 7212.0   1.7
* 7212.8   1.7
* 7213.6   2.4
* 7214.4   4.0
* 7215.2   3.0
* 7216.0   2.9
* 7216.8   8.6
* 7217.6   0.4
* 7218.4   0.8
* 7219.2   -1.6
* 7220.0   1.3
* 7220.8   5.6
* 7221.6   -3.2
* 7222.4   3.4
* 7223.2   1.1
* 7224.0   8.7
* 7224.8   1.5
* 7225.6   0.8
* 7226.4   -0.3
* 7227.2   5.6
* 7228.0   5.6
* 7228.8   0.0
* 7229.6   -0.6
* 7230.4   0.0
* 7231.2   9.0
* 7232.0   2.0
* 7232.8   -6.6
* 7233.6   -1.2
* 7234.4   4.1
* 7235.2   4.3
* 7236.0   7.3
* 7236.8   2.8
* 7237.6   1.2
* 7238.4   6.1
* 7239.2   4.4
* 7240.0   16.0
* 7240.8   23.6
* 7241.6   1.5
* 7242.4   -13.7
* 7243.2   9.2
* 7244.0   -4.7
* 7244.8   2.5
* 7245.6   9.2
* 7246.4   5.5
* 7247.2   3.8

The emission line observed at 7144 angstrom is [O II] 3727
